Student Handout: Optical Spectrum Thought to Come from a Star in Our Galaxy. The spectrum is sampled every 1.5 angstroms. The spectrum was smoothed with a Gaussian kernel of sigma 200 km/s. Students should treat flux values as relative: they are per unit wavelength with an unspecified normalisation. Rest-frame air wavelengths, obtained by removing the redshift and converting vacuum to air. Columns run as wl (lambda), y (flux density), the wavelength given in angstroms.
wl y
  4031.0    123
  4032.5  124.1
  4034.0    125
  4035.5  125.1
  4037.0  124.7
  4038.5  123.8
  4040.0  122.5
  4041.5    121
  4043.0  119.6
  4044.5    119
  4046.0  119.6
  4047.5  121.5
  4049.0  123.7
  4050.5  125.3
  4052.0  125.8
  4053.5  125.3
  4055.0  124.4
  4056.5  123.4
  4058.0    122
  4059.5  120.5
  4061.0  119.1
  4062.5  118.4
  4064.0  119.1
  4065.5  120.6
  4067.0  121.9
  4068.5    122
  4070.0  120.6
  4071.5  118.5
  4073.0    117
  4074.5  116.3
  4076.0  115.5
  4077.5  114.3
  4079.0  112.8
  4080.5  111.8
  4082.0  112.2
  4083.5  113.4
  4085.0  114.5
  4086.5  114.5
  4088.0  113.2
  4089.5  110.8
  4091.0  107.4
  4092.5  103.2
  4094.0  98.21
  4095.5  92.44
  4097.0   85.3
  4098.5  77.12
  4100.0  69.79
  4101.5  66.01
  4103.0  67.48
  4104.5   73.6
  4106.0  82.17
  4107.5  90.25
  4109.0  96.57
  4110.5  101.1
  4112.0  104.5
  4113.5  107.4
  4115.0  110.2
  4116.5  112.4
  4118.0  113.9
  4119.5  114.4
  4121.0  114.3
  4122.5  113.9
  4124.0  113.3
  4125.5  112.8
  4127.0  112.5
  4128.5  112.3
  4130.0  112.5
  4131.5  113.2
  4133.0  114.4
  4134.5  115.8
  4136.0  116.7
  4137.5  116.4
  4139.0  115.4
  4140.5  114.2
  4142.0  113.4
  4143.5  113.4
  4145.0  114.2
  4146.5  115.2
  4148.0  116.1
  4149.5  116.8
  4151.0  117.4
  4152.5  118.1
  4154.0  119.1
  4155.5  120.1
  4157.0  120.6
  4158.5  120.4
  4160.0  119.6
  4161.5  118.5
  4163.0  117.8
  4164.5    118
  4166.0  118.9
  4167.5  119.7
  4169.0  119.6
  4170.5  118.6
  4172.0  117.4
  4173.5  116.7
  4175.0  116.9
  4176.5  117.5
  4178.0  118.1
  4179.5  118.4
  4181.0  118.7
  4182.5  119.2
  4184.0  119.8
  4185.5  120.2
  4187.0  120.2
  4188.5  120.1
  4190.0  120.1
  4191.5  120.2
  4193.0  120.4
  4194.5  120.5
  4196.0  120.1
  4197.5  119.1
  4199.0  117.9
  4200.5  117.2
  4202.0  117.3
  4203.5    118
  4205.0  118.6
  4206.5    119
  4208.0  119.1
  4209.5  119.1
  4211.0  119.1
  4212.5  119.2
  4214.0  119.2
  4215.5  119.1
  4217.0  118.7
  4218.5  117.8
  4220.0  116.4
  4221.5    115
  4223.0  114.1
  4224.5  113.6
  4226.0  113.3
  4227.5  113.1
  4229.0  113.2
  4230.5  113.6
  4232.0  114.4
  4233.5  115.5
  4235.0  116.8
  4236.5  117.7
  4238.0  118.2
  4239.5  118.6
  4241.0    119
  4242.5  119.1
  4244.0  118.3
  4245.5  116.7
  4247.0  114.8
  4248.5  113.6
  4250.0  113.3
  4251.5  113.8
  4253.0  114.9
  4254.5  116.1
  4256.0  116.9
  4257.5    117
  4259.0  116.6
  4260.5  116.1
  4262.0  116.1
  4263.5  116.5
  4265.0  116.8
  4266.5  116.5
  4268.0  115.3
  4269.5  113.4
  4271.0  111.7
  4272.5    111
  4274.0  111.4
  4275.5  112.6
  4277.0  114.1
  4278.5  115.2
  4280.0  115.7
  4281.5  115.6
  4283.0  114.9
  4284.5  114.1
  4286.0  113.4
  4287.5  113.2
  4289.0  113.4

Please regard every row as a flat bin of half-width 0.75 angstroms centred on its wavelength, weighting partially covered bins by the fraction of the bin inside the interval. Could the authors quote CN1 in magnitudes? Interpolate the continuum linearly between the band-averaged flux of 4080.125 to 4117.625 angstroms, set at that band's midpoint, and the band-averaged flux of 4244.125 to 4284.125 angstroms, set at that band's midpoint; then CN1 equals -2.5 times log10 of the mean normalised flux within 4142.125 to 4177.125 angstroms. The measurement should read -0.136 mag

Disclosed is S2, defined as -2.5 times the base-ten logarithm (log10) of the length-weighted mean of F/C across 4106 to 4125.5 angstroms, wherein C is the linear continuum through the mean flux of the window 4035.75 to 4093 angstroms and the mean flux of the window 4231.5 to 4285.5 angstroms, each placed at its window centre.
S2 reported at 0.10 mag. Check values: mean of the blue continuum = 119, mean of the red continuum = 116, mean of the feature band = 107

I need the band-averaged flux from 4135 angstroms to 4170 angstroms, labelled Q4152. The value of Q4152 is 117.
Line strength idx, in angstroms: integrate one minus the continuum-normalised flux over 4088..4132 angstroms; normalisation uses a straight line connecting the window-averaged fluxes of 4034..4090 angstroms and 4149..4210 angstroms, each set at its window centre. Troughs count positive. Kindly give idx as 7.2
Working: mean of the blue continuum 119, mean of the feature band 99.8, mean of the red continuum 119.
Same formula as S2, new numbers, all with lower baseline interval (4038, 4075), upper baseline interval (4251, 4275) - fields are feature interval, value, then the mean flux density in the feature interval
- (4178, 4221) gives -0.02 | 119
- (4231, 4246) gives -0.02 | 117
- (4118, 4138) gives 0.05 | 114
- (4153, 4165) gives -0.01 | 119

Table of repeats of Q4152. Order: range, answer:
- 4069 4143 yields 106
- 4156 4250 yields 118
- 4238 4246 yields 118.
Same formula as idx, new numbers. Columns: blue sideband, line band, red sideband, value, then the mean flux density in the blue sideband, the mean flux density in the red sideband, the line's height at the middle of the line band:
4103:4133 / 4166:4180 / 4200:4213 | -0.6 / 105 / 119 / 113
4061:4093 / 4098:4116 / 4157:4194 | 4.5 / 115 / 119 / 116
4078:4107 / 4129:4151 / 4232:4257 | -2.7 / 96.2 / 116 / 103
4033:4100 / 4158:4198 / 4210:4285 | -1.2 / 115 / 116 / 116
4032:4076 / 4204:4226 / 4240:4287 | -0.2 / 122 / 115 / 117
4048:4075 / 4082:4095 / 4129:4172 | 1.2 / 121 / 117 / 120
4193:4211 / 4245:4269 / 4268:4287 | -0.1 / 119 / 114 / 115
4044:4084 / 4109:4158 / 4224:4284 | 1.7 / 119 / 115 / 118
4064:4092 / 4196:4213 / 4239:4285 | -0.5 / 115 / 115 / 115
